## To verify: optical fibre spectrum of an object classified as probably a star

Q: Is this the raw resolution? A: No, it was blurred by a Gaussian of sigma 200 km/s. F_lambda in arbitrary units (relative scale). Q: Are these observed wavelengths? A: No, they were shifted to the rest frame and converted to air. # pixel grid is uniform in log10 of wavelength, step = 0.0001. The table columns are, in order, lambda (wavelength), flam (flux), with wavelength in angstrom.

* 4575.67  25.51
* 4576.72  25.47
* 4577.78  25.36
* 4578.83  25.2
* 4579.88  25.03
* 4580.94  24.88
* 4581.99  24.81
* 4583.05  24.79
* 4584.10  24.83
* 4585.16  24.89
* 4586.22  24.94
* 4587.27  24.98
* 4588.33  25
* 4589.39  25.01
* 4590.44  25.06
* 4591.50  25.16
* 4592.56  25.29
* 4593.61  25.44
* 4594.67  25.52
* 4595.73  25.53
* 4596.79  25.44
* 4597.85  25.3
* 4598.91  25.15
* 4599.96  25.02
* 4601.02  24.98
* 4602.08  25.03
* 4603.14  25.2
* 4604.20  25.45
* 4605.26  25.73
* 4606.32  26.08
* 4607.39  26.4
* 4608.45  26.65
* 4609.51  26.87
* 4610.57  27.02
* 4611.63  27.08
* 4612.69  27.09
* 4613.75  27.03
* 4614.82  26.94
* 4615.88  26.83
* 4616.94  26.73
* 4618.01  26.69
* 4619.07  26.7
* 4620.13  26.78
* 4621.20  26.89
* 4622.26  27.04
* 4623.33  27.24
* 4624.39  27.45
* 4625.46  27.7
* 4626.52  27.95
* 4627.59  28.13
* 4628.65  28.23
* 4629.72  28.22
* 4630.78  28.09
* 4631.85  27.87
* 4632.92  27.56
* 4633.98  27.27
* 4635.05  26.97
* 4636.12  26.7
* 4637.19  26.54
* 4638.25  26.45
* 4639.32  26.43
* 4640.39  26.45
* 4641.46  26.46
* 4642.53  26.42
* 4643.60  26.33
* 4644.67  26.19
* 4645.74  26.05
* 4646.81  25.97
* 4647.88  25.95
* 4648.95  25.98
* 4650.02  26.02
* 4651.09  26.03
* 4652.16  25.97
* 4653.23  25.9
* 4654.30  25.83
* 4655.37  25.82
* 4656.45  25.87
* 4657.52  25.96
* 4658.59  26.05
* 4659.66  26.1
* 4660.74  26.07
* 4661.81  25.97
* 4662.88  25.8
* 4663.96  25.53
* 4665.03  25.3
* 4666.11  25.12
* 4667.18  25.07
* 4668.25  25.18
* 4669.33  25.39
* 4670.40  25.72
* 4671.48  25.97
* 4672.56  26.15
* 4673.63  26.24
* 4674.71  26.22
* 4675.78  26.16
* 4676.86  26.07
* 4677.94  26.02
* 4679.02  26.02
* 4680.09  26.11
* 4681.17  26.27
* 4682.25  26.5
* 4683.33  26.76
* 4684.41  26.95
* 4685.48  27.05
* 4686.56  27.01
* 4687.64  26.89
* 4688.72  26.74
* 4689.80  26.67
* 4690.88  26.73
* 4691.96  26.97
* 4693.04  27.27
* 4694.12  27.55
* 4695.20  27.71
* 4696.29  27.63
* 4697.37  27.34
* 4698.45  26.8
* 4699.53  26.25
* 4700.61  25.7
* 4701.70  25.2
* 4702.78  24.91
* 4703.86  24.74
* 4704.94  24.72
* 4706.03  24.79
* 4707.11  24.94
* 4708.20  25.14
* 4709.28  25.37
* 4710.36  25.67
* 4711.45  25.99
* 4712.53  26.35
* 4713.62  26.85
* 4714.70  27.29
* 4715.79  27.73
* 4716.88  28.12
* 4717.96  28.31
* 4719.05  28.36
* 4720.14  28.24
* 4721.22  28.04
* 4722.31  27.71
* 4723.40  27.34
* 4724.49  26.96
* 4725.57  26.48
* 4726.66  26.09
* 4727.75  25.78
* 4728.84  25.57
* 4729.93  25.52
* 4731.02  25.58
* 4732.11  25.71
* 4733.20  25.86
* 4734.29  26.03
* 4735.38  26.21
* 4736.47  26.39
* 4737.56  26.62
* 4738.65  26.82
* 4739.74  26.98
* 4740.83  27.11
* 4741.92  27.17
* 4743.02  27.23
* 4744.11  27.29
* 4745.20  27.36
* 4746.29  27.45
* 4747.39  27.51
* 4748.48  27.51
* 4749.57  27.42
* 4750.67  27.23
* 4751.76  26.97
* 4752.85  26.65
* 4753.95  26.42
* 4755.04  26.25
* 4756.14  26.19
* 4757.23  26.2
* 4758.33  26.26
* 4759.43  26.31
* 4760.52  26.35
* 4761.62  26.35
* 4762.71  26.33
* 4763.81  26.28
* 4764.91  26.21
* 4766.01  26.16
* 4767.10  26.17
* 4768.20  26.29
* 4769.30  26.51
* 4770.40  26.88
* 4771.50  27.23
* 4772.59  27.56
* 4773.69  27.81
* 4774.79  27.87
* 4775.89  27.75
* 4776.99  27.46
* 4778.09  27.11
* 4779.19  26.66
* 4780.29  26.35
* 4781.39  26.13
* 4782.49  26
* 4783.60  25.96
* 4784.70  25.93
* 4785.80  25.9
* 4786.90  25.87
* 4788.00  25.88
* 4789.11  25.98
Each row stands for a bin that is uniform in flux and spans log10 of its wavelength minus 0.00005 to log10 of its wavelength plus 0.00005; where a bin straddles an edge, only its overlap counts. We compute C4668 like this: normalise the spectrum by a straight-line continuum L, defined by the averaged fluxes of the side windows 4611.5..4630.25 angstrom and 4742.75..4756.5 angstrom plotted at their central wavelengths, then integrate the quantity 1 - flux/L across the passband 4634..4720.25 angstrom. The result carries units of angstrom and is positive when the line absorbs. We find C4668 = 2.9 angstrom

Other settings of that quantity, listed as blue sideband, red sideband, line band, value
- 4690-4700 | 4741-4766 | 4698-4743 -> 0.96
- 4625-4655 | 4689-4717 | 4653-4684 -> 0.76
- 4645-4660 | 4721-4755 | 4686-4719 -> -0.08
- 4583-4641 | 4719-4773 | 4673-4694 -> -0.04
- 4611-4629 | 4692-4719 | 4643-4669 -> 0.99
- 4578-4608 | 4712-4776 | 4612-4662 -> -1.98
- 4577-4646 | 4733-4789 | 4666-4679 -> 0.30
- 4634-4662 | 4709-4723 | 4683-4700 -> -0.09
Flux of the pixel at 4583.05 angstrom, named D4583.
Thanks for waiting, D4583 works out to 24.79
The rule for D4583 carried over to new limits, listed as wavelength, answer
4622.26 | 27.04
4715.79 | 27.73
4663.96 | 25.53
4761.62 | 26.35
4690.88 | 26.73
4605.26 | 25.73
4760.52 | 26.35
